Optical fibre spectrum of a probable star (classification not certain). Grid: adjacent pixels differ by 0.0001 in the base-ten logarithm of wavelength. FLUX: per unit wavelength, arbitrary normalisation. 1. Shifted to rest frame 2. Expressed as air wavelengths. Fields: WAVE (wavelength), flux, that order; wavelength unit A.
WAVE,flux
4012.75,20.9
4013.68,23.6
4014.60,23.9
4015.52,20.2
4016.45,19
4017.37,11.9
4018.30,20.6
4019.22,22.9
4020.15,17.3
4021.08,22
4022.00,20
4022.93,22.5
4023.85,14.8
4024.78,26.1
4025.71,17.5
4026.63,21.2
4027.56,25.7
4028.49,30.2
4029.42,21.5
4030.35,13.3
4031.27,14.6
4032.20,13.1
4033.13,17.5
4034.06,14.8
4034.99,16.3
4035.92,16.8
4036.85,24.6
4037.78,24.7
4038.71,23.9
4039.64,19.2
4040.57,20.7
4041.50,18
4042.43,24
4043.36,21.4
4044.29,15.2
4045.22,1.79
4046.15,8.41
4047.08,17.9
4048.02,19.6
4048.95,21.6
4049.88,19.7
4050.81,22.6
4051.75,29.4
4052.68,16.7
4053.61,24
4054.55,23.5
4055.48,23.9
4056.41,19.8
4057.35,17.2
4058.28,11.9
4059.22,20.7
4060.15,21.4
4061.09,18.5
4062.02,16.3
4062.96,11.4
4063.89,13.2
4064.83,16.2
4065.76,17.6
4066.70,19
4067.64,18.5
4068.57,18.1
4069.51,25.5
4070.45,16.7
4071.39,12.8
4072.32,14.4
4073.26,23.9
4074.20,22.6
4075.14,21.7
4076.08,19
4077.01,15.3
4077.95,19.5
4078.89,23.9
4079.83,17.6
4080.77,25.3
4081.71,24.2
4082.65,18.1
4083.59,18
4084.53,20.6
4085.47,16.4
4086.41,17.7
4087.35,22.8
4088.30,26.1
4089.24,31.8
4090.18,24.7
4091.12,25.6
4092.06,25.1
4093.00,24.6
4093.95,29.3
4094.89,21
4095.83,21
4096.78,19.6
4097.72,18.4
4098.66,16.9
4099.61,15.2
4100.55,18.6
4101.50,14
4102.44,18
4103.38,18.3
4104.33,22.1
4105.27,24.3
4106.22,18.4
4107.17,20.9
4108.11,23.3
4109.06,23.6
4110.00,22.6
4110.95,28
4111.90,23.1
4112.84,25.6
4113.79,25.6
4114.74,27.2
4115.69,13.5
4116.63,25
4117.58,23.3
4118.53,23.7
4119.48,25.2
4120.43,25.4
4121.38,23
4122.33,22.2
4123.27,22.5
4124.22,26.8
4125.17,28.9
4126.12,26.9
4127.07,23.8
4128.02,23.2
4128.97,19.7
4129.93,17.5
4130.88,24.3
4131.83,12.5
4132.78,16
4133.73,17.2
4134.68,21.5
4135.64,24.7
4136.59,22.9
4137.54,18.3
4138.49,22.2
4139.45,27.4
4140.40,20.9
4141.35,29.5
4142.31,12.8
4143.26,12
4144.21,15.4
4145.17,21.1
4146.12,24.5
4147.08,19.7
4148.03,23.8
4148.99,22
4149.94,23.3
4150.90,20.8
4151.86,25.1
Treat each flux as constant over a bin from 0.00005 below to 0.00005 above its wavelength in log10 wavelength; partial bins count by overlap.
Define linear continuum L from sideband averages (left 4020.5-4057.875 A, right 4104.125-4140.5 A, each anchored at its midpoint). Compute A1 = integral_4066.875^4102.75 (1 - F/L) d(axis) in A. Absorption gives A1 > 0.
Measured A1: 1.18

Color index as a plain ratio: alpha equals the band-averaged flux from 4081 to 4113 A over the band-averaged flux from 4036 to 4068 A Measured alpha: 1.1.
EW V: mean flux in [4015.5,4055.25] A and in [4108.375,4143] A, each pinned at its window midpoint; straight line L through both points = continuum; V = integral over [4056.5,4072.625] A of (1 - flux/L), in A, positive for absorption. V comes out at 2.7 A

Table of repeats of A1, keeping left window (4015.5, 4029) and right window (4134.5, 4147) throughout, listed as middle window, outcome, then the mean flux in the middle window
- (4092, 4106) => 0.44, 20.2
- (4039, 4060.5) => 1.80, 19.1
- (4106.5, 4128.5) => -3.24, 24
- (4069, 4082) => 0.47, 20.1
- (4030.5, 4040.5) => 1.13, 18.5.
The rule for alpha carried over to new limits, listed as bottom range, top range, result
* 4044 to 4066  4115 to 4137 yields 1.24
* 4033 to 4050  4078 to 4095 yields 1.26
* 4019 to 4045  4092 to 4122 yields 1.11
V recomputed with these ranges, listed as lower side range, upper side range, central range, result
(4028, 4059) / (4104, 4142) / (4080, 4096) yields -1.4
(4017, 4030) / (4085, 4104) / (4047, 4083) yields 2.8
